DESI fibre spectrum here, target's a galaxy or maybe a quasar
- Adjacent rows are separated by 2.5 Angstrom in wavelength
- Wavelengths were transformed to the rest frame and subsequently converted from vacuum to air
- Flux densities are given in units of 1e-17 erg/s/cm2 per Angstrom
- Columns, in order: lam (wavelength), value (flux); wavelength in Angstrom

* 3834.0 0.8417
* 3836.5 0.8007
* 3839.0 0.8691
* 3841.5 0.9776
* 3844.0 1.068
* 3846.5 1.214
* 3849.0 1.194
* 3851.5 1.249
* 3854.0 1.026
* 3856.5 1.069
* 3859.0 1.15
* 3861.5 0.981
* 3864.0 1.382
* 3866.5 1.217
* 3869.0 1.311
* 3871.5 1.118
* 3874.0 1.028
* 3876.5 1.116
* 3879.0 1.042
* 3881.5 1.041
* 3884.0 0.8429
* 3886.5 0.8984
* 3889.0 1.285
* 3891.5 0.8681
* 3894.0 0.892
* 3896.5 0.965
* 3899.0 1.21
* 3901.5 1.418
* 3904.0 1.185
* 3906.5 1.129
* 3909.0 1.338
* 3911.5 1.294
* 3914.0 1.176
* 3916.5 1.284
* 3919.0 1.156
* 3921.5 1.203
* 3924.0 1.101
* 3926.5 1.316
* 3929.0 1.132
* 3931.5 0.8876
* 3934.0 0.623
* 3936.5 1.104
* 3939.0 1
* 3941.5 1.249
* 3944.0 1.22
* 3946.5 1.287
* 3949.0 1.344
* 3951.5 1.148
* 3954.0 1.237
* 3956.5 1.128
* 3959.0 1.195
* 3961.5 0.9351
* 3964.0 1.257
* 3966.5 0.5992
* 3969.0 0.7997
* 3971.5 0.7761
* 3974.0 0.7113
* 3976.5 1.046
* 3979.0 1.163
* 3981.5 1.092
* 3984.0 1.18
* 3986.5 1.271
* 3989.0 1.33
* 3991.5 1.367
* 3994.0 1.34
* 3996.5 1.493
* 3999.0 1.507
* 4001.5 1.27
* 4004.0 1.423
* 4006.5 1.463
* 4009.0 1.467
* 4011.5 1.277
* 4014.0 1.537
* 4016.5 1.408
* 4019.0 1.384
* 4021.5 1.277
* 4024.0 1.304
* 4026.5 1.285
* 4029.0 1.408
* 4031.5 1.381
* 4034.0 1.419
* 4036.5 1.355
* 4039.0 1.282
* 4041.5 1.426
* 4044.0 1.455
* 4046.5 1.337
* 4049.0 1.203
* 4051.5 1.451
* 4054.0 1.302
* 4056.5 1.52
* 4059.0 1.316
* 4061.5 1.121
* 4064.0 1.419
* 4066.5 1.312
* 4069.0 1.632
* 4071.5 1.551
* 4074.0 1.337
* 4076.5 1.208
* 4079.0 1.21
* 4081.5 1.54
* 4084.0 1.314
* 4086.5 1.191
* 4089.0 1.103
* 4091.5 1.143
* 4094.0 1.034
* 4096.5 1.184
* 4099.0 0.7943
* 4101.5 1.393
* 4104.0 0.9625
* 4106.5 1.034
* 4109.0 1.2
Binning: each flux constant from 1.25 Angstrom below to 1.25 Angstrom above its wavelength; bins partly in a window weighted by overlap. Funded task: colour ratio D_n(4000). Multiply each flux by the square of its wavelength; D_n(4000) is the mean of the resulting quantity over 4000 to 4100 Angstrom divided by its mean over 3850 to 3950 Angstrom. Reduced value 1.3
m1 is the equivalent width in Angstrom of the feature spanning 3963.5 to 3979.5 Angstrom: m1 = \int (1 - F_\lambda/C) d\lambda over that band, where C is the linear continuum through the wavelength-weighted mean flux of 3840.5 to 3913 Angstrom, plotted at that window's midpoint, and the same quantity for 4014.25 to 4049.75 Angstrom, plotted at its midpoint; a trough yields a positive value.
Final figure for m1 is 4.9 Angstrom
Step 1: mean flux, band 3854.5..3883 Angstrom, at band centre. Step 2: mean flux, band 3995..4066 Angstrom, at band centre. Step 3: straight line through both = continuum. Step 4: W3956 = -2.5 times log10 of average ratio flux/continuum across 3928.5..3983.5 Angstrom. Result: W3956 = 0.20 mag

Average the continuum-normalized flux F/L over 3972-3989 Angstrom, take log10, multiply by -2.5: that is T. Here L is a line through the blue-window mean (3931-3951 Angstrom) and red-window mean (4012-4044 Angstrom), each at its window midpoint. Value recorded 0.13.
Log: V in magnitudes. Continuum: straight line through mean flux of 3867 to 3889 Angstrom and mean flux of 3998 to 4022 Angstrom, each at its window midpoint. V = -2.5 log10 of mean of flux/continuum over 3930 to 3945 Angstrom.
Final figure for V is 0.20 mag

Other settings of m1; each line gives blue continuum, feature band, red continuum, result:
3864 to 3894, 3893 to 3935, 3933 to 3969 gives -2.3 Angstrom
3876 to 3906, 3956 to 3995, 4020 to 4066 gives 4.8 Angstrom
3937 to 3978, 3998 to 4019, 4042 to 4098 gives -4.3 Angstrom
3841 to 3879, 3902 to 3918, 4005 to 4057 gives -0.4 Angstrom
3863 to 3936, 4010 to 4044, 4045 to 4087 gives -1.8 Angstrom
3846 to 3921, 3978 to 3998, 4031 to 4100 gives -0.8 Angstrom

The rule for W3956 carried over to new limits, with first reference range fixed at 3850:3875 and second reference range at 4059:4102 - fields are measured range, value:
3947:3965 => 0.018 mag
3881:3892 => 0.177 mag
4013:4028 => -0.109 mag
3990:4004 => -0.145 mag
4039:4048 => -0.114 mag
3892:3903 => 0.064 mag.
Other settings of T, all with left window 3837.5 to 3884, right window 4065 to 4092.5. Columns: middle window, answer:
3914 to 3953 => 0.037 mag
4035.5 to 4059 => -0.061 mag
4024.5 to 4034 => -0.072 mag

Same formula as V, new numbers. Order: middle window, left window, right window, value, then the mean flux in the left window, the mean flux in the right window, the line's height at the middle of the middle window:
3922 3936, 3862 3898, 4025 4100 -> 0.11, 1.07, 1.31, 1.13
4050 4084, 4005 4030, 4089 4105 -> -0.15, 1.38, 1.09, 1.2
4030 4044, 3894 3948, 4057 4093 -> -0.09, 1.15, 1.32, 1.28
